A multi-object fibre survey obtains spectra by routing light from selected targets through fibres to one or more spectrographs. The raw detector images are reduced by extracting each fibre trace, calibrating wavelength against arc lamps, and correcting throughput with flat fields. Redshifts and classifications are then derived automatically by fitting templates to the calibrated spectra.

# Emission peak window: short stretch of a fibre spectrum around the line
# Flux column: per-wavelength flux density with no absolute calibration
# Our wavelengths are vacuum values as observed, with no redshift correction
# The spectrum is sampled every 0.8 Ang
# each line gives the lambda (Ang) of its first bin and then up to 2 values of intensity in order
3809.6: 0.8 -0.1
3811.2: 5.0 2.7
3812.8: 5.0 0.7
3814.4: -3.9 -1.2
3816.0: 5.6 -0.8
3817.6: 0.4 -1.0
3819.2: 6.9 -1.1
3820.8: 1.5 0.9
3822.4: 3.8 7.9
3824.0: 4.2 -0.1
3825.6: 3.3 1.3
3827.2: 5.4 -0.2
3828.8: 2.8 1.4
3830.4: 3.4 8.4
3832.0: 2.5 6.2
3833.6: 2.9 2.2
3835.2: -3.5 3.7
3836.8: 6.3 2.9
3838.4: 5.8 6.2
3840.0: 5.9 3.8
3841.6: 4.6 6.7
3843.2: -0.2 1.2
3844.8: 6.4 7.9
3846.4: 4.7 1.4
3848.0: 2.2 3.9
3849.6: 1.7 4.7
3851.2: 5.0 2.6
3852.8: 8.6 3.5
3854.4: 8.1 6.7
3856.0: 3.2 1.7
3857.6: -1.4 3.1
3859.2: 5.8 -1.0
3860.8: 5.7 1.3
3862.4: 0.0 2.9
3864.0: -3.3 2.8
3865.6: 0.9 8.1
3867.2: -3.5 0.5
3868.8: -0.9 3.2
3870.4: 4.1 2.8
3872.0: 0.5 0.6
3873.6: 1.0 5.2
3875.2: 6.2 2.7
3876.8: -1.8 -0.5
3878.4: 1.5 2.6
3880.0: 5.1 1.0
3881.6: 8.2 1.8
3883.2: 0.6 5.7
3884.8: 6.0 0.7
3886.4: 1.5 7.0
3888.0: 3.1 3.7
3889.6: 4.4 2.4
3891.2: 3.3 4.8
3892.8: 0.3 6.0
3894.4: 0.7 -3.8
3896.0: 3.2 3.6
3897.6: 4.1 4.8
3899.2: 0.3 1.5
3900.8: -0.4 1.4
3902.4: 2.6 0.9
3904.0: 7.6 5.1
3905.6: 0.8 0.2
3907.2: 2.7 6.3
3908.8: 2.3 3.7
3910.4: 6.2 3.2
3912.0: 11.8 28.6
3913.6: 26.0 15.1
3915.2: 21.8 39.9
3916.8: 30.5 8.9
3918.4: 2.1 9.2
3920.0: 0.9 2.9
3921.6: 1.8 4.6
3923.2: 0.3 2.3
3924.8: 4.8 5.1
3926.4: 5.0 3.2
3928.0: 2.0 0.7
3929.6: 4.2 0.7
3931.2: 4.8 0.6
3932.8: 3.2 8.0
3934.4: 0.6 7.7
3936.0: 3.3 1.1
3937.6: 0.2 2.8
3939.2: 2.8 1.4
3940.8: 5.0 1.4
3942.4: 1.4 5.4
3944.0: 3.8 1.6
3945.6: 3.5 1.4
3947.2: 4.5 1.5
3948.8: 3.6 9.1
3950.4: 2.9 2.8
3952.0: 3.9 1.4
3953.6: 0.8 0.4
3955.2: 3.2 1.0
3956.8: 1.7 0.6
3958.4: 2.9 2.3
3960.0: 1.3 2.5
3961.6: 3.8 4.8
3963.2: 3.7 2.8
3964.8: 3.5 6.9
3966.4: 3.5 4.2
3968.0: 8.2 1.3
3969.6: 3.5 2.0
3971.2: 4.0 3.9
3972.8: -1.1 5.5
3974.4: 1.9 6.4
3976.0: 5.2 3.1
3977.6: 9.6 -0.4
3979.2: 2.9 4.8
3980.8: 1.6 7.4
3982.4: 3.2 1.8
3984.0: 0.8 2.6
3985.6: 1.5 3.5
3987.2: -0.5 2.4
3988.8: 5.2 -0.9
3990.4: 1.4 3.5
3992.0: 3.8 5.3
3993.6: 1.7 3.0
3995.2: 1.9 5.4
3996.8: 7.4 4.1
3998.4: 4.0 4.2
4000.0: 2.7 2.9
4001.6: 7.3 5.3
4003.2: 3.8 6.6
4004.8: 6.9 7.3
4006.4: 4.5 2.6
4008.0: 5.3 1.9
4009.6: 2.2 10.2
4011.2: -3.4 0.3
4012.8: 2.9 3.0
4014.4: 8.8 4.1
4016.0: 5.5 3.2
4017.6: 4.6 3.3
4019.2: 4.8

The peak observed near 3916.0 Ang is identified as [O II]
